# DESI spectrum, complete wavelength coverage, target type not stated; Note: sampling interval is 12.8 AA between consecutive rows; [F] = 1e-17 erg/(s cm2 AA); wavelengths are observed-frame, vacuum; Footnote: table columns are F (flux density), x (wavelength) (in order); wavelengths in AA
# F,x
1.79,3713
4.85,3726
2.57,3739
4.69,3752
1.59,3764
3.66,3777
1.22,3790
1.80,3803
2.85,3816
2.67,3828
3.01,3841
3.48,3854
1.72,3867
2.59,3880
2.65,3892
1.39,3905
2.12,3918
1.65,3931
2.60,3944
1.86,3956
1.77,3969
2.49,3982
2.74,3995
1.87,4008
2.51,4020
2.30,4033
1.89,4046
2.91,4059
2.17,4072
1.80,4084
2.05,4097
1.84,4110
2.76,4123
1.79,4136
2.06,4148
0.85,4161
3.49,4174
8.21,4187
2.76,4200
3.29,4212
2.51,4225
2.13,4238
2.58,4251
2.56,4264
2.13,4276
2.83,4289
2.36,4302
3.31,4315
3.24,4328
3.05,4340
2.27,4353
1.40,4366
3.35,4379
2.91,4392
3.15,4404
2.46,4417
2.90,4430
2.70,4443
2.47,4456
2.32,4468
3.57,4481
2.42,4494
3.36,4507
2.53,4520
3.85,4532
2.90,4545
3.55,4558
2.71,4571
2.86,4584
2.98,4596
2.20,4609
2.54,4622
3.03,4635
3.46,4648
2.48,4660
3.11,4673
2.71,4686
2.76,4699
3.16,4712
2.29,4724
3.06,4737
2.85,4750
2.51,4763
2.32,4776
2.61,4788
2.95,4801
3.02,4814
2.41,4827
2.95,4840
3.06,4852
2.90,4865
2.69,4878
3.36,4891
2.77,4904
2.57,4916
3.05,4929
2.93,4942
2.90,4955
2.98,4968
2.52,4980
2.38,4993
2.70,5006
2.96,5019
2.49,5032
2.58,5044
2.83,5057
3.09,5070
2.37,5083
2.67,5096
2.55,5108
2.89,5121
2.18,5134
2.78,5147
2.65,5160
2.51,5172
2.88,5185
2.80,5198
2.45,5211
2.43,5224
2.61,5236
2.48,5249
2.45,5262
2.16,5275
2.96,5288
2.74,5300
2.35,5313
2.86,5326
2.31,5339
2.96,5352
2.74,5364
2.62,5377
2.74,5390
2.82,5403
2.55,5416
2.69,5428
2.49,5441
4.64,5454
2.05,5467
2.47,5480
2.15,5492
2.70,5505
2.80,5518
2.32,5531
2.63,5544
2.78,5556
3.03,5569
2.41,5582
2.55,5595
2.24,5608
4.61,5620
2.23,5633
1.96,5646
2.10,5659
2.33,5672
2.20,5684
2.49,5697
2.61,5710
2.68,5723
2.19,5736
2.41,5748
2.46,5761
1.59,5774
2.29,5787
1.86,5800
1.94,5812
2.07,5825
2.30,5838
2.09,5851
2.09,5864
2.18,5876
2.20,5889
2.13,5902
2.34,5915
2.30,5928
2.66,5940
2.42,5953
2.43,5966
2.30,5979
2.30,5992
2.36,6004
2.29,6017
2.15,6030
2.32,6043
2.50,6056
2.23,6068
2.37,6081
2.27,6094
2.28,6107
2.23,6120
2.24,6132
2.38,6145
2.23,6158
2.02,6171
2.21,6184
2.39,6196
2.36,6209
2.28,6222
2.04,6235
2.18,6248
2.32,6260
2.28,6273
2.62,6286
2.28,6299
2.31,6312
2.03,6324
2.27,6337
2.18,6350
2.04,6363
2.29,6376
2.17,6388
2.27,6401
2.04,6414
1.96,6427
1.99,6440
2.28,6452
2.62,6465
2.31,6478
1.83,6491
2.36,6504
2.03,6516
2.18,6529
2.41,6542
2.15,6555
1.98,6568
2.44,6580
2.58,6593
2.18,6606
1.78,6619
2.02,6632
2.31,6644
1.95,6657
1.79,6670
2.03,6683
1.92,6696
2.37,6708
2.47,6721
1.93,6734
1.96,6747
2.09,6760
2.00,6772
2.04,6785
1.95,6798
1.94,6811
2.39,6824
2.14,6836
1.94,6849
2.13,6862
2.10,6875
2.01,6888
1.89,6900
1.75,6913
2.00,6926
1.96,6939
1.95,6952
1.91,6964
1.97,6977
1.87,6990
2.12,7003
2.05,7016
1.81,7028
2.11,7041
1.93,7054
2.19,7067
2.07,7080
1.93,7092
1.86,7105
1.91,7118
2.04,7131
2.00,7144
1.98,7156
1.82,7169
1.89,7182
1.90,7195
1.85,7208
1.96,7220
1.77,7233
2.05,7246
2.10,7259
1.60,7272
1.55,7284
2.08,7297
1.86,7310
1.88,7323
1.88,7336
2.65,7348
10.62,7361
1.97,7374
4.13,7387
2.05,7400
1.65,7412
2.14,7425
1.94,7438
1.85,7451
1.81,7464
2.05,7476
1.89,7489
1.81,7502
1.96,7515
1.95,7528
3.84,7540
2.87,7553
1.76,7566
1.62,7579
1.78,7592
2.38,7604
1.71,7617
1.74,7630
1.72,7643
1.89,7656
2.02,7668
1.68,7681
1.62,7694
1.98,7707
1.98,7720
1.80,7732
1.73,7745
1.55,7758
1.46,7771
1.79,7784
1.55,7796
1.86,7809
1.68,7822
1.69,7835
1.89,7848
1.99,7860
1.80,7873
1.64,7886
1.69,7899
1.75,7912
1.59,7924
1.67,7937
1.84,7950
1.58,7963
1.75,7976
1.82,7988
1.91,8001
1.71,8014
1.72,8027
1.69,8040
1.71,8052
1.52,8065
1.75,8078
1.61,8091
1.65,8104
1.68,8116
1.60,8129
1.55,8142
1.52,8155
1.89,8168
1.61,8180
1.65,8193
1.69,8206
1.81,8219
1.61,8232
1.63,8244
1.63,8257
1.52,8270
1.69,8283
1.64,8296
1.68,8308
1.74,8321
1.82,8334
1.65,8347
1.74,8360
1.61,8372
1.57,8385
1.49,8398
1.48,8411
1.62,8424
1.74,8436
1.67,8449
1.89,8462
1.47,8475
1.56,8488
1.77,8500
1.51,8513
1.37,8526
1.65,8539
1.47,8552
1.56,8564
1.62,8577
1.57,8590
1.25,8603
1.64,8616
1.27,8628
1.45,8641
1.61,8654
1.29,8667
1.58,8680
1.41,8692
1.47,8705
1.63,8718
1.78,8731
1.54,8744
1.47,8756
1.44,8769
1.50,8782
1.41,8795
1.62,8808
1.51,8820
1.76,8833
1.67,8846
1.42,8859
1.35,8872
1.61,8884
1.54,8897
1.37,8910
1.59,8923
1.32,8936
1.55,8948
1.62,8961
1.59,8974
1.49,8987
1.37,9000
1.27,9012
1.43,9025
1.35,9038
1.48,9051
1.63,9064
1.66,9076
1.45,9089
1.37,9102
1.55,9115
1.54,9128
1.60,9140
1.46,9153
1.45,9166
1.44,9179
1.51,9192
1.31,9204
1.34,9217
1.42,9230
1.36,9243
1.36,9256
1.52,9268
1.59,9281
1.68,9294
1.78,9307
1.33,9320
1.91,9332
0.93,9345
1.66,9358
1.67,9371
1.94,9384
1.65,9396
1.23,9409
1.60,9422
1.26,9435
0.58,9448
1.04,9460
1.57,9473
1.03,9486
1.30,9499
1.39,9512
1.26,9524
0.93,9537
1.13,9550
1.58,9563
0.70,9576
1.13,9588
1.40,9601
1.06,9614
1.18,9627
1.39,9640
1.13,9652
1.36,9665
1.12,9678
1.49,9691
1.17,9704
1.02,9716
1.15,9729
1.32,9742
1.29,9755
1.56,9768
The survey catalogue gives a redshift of 0.12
